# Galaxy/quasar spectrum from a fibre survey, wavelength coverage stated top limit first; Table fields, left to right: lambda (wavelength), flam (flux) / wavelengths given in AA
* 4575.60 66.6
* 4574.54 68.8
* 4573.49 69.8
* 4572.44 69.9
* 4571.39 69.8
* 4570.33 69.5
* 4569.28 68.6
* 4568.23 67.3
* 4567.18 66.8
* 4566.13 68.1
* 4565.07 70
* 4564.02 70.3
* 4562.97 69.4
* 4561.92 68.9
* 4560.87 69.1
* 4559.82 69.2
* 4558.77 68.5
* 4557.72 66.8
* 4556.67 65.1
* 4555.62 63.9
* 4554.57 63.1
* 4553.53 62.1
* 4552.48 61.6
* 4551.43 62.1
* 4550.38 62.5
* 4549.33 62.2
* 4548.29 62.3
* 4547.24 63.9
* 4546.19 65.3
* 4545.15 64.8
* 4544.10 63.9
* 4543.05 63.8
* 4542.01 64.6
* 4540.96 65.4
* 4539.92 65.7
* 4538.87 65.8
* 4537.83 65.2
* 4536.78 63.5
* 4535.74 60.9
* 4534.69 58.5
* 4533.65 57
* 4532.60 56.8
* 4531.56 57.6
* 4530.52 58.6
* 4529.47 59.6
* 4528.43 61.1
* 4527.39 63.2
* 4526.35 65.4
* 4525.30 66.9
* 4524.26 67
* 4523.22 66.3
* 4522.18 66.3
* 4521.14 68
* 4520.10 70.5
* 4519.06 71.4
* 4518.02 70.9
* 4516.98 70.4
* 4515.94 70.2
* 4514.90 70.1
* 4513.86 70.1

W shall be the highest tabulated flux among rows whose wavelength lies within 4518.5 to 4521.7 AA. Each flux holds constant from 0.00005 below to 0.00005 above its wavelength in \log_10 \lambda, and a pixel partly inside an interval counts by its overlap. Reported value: 71.4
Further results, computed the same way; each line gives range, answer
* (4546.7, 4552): 63.9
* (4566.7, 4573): 69.9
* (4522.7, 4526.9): 67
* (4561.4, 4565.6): 70.3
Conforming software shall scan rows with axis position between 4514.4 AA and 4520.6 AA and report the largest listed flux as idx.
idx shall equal 71.4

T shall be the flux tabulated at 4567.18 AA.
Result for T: 66.8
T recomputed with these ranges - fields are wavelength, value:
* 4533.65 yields 57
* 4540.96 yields 65.4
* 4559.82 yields 69.2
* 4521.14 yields 68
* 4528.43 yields 61.1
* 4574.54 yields 68.8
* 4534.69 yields 58.5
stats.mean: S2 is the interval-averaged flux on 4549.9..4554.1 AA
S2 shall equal 62.1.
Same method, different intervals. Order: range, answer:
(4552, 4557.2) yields 63.2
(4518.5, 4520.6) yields 71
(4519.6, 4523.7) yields 67.8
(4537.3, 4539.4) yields 65.3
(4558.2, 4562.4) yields 68.9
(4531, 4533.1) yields 57.4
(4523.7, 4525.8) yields 67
